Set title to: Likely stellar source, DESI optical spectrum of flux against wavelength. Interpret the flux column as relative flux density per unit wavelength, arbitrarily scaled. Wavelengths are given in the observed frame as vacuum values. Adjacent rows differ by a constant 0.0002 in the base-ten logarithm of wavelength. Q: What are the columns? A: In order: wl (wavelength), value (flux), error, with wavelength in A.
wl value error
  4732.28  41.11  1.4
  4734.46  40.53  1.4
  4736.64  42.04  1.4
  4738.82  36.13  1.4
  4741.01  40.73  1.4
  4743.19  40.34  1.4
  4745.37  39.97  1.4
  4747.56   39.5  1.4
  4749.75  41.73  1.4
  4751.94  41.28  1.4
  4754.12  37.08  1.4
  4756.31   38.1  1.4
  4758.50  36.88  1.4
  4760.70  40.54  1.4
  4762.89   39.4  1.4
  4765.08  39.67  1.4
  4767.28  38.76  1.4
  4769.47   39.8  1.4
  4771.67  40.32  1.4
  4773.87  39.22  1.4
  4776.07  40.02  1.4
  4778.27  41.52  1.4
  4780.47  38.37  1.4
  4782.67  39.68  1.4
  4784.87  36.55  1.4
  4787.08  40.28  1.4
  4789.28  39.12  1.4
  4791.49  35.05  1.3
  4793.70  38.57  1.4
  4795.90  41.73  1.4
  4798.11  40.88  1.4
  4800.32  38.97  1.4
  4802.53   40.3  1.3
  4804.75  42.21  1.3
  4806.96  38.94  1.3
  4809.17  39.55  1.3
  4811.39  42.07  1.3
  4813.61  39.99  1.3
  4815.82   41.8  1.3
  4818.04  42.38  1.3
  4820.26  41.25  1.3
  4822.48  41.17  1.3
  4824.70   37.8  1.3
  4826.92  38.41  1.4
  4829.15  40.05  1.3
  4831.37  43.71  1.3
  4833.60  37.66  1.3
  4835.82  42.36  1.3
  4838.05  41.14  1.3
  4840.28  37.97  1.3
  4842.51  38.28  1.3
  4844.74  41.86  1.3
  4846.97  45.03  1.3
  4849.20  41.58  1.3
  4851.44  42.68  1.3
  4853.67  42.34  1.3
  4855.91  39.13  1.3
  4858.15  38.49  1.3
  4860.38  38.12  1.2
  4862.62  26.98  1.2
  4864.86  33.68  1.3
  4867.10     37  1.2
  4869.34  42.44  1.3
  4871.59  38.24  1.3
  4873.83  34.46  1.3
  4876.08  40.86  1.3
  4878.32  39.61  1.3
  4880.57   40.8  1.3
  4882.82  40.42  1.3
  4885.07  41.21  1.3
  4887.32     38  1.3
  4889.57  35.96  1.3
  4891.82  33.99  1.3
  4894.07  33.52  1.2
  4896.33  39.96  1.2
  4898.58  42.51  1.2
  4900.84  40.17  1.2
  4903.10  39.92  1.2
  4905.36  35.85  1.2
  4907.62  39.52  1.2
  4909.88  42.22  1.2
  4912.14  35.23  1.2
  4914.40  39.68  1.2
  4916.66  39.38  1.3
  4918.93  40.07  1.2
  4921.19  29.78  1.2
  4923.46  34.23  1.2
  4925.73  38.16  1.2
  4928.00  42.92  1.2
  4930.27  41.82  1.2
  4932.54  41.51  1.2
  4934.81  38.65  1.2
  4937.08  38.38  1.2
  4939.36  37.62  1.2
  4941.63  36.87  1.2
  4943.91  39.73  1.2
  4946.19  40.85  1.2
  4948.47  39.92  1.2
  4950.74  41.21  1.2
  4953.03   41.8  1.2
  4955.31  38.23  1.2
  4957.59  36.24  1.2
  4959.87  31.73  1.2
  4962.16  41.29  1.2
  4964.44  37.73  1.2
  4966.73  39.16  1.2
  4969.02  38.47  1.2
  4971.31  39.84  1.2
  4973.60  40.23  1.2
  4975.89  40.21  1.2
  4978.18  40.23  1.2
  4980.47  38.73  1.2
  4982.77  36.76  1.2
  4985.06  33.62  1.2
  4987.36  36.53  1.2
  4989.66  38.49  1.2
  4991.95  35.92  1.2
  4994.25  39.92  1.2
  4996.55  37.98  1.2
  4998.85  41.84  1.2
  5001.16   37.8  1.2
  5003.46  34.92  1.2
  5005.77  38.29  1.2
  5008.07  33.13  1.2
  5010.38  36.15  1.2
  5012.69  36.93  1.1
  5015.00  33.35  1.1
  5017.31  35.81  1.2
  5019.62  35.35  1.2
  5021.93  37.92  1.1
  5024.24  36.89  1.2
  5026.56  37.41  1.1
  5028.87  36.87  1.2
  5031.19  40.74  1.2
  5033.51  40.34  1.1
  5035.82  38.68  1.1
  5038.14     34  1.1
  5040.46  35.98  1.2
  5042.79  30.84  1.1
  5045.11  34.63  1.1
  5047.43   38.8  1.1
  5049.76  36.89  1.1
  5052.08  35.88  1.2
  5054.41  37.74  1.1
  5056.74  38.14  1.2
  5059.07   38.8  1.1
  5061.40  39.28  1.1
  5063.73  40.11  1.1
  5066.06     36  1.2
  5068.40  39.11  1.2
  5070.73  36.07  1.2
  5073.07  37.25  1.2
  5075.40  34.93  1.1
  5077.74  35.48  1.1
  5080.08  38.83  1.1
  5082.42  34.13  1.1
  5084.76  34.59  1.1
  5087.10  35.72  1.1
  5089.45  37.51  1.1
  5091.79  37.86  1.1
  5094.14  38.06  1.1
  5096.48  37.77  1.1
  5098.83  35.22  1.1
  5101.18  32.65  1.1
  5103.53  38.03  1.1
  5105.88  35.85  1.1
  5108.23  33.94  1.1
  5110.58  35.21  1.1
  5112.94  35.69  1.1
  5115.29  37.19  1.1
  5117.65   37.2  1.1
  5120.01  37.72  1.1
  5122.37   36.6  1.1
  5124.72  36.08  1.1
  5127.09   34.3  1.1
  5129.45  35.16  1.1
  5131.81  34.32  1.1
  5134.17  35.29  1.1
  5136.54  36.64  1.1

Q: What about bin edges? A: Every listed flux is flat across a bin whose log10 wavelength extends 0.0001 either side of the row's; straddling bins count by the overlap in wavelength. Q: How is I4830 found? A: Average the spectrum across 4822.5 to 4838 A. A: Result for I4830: 40.2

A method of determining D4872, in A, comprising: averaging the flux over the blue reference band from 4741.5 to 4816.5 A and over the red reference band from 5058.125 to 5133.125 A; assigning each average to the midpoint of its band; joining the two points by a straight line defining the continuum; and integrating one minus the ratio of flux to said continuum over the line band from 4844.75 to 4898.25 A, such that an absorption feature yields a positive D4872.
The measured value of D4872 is 0.2 A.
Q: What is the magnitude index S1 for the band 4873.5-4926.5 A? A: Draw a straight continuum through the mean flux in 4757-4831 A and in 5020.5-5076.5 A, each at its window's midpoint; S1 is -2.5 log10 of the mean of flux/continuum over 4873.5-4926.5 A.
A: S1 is 0.01 mag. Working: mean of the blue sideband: 39.8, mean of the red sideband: 37.2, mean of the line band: 38.2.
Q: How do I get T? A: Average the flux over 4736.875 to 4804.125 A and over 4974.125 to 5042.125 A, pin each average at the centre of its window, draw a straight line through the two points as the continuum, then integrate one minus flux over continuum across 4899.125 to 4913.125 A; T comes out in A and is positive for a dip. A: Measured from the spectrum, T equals -0.3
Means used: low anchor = 39.4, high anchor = 37.2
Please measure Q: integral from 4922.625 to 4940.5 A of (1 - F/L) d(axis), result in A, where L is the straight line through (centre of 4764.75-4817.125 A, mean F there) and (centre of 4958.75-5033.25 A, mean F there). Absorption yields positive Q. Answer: -0.47 A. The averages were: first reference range 39.7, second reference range 37.5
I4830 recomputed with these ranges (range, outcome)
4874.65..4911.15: 39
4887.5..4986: 38.5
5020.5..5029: 37.3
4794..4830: 40.4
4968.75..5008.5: 38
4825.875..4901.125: 39.1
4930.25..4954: 39.7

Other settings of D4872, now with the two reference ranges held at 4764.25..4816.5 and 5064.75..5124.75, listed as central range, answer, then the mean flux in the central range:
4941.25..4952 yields -0.55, 39.9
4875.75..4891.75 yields -0.18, 39.1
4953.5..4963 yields 0.20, 37.1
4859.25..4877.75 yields 1.08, 36.6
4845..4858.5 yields -0.93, 41.7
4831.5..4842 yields -0.23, 40.1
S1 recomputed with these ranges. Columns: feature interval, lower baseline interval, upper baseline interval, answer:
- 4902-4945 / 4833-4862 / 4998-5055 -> 0.01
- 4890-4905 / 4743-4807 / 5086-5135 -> 0.00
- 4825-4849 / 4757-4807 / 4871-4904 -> -0.04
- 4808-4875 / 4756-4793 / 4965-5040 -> -0.03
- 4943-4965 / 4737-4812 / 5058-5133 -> -0.03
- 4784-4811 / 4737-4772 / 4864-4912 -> -0.01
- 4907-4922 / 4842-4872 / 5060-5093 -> 0.01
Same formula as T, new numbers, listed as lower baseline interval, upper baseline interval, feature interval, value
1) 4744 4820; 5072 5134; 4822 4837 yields -0.36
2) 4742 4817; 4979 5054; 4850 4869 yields 0.55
